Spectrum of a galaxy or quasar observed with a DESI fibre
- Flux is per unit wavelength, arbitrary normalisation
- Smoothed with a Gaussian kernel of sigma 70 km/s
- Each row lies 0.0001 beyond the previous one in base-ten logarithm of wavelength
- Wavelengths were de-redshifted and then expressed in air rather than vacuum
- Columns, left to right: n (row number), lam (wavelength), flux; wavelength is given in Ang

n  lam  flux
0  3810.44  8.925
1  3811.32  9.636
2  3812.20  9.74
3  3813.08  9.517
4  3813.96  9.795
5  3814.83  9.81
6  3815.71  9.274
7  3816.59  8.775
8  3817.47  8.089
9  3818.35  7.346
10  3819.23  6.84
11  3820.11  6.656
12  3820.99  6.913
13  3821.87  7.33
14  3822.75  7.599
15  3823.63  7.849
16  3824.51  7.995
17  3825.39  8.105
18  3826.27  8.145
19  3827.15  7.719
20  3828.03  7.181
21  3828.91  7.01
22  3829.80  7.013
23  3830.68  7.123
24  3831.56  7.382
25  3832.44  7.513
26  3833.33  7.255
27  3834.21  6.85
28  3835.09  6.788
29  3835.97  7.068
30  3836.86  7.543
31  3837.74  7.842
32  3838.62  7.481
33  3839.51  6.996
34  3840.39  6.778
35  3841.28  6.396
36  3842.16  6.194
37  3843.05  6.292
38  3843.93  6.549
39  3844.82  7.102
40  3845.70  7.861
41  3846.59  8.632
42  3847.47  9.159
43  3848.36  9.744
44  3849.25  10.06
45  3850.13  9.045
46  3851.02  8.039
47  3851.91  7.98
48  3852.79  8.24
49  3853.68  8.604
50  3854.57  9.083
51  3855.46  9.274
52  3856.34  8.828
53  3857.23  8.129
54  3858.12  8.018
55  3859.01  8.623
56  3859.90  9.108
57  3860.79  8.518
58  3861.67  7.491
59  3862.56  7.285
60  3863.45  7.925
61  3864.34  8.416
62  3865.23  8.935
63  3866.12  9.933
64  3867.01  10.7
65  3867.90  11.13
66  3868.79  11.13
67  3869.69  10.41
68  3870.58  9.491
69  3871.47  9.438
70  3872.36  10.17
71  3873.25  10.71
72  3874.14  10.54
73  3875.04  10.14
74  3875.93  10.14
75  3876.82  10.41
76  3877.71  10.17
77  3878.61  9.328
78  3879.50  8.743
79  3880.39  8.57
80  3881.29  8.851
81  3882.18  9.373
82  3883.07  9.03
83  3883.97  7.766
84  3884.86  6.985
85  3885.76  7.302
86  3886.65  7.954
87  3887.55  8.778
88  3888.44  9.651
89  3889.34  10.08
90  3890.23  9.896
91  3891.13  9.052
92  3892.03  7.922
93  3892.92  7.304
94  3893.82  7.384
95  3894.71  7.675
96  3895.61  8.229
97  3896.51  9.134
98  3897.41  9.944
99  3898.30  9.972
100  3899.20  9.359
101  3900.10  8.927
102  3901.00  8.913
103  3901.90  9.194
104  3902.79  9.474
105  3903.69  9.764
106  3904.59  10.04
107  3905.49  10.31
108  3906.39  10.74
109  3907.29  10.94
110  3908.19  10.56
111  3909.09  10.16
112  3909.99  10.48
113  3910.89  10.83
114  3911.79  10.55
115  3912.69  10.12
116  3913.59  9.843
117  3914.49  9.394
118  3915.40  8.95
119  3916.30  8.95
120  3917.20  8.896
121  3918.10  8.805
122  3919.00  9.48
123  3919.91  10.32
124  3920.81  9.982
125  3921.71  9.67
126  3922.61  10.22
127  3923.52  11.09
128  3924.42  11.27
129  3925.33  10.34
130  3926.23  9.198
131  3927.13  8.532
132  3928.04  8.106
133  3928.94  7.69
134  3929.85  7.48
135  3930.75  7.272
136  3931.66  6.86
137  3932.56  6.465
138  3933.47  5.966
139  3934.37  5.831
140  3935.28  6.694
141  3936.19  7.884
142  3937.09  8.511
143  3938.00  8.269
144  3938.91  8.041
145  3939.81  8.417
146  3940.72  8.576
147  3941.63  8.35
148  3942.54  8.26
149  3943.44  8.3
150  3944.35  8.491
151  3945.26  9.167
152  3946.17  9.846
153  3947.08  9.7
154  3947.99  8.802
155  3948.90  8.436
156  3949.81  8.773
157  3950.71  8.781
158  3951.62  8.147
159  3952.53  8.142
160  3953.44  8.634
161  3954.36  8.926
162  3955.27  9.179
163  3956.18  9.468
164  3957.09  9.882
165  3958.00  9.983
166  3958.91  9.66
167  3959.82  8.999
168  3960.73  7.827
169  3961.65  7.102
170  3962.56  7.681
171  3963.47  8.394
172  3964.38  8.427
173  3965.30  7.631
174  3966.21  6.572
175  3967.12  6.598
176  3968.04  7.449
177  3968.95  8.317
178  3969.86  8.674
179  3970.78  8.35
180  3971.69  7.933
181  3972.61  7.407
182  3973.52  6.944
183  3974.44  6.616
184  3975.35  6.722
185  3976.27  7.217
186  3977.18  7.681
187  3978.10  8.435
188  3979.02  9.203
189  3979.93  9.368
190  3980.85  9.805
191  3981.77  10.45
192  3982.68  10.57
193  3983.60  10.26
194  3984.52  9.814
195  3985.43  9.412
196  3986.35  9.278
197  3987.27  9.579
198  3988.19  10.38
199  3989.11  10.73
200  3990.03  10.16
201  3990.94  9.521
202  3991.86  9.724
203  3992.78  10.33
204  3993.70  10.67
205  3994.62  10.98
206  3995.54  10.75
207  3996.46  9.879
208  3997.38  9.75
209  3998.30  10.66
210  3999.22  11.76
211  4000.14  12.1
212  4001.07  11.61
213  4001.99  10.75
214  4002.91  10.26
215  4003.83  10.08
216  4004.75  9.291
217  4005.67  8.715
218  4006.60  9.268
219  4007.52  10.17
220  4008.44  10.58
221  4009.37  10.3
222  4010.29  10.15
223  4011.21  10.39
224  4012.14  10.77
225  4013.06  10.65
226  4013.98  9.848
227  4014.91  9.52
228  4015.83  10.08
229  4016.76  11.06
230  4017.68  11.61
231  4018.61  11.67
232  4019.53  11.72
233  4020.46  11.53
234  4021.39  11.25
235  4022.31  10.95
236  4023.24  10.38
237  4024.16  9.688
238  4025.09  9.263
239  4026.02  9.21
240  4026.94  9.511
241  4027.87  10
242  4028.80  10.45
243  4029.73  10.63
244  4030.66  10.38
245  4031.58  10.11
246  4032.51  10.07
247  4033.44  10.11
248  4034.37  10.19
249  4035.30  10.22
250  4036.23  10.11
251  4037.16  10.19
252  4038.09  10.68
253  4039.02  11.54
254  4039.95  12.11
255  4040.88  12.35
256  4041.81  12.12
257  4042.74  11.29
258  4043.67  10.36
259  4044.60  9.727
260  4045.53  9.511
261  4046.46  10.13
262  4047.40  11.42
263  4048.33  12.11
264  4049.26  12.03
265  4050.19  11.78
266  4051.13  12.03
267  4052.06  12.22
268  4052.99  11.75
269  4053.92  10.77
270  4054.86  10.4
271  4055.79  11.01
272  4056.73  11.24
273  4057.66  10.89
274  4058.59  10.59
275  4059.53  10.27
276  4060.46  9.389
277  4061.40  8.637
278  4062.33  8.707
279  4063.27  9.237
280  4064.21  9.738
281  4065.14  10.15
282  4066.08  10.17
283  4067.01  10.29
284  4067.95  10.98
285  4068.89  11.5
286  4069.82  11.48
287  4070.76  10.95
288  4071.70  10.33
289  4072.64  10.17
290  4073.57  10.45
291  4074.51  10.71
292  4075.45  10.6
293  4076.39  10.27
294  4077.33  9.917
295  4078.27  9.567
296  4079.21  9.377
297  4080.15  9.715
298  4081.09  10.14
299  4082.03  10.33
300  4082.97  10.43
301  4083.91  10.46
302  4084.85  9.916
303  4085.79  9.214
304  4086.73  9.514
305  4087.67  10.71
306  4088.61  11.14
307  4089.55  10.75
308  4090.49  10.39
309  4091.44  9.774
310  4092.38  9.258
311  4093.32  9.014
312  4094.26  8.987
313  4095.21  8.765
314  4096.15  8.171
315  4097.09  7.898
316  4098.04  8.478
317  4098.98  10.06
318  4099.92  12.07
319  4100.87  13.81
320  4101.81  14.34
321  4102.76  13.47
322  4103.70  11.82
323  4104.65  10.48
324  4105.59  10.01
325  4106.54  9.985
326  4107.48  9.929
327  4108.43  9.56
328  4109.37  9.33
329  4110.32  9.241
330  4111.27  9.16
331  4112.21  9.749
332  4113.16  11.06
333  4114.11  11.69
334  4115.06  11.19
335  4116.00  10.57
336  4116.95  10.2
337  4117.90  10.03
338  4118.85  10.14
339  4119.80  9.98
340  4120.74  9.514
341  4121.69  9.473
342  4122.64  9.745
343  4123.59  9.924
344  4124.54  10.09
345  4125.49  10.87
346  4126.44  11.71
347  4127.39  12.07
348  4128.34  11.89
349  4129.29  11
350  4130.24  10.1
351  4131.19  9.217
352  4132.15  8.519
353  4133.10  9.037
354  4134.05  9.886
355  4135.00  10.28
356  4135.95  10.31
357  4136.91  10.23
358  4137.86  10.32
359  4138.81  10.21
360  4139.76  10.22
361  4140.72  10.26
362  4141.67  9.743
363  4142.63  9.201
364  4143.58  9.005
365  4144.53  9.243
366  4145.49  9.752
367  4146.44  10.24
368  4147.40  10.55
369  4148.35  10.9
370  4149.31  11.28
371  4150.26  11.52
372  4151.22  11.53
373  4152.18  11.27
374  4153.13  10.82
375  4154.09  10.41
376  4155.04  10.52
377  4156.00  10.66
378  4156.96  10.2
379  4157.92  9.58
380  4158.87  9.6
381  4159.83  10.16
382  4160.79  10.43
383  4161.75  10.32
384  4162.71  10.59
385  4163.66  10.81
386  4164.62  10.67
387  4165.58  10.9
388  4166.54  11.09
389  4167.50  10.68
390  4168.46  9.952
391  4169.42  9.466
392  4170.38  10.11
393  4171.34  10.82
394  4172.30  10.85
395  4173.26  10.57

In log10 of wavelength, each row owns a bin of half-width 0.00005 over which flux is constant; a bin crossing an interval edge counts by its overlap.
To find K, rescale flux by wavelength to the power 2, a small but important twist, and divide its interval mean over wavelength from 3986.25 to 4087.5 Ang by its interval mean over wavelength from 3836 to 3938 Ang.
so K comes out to 1.27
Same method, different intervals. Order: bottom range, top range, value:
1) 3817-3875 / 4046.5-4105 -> 1.43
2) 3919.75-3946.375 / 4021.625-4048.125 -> 1.30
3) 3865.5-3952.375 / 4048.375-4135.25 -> 1.25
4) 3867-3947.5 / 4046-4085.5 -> 1.25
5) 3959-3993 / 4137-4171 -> 1.31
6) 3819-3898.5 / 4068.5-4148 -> 1.38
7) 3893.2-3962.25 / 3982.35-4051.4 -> 1.23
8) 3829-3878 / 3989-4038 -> 1.32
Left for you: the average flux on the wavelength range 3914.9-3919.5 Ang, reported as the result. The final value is 9.02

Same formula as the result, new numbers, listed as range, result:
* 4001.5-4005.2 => 10.1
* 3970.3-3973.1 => 7.88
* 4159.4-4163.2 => 10.4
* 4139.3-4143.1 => 9.83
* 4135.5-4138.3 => 10.3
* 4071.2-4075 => 10.4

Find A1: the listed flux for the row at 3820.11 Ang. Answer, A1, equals 6.656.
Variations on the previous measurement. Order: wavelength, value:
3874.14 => 10.54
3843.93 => 6.549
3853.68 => 8.604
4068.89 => 11.5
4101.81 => 14.34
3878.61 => 9.328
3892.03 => 7.922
